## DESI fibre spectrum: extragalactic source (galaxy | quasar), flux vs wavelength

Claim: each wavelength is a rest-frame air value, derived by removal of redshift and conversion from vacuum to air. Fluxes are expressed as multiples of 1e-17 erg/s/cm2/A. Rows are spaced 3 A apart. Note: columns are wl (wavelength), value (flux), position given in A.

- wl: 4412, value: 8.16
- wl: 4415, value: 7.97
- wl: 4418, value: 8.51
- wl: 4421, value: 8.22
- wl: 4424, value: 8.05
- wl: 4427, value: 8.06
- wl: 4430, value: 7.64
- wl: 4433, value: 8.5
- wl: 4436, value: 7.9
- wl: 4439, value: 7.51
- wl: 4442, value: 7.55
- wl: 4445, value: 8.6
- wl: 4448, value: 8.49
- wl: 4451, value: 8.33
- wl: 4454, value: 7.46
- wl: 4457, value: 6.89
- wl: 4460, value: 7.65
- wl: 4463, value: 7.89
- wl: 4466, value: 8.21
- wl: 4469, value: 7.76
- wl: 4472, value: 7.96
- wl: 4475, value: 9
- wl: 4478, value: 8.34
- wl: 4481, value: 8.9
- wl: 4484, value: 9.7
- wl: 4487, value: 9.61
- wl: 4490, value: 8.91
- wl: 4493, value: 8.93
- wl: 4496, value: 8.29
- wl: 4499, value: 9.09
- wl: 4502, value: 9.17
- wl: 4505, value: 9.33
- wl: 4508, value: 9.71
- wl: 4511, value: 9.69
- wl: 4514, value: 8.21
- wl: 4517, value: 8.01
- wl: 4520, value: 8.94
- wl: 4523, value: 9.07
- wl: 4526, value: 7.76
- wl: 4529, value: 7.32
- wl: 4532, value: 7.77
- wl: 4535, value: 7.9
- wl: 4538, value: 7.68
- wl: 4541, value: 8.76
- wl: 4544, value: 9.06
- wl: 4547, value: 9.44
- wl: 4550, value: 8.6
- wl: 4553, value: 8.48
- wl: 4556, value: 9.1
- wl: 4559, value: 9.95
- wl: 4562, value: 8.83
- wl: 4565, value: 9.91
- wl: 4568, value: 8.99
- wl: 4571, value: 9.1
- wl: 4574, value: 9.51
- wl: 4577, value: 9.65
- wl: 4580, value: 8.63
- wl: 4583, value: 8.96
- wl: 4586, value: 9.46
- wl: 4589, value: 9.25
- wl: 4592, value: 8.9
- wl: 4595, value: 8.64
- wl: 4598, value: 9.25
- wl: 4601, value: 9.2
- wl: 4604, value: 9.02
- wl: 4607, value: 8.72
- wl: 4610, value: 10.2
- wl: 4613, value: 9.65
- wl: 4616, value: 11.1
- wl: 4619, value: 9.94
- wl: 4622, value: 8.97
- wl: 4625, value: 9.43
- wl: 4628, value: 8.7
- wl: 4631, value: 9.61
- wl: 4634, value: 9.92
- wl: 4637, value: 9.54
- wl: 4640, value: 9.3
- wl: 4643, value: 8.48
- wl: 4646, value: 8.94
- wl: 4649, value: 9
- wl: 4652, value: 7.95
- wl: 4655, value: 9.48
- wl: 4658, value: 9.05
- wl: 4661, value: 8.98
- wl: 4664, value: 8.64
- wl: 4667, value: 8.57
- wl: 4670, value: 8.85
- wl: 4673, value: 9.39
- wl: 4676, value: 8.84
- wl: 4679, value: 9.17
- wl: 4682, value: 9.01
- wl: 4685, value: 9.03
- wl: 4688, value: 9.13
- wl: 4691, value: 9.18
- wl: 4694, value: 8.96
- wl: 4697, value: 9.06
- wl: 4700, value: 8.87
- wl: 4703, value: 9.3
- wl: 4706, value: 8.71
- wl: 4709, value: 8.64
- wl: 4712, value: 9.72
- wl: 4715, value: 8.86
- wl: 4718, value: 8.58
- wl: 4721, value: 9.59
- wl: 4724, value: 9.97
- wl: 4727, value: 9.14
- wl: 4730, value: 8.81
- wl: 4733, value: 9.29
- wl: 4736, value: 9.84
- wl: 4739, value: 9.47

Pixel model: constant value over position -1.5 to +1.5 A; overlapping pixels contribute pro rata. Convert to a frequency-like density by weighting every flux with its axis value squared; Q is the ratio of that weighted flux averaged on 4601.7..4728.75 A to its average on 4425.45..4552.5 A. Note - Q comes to 1.2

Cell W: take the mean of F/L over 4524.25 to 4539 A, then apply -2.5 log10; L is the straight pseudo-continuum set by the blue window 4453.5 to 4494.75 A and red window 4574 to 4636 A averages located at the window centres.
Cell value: 0.15 mag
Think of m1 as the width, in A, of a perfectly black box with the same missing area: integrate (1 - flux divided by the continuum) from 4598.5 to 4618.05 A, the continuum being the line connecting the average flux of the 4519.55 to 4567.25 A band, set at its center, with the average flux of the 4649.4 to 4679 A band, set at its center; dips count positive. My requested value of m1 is -1.9 A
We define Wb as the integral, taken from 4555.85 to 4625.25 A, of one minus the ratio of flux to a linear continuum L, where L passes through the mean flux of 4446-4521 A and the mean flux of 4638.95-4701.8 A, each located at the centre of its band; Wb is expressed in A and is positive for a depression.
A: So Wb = -4.4 A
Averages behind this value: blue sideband 8.58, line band 9.35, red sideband 8.95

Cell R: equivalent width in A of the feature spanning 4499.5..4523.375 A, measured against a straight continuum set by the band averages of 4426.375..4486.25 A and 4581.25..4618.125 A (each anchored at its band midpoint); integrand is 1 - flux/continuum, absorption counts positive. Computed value -1.1 A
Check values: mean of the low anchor 8.14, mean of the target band 9.02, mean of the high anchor 9.37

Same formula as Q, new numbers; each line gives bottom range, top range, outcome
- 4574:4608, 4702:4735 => 1.06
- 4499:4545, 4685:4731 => 1.15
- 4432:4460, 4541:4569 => 1.22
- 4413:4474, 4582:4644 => 1.27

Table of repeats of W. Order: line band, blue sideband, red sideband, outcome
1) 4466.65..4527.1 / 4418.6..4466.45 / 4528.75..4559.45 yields -0.07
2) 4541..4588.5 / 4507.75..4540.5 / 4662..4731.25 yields -0.08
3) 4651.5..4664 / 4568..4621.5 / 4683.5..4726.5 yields 0.04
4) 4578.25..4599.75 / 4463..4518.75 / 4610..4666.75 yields 0.01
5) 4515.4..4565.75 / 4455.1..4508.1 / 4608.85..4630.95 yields 0.06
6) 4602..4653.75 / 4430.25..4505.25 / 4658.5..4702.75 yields -0.06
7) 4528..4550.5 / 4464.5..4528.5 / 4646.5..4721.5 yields 0.06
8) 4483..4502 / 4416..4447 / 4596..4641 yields -0.07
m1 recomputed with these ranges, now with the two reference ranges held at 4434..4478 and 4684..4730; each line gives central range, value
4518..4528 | -0.28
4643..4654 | 0.24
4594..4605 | -0.55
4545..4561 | -1.33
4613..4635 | -2.35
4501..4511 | -1.55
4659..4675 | 0.06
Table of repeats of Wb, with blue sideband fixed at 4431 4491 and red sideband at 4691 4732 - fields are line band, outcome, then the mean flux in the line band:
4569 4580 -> -0.8 A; 9.29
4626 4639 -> -0.9 A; 9.44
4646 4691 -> 0.0 A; 8.94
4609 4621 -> -1.9 A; 10.2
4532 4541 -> 0.6 A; 7.95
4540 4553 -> -0.6 A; 8.92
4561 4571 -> -0.7 A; 9.24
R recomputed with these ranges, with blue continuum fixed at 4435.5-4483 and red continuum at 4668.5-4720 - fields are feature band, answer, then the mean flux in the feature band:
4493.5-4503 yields -0.7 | 8.84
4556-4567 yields -1.3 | 9.47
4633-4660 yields -0.7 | 9.06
